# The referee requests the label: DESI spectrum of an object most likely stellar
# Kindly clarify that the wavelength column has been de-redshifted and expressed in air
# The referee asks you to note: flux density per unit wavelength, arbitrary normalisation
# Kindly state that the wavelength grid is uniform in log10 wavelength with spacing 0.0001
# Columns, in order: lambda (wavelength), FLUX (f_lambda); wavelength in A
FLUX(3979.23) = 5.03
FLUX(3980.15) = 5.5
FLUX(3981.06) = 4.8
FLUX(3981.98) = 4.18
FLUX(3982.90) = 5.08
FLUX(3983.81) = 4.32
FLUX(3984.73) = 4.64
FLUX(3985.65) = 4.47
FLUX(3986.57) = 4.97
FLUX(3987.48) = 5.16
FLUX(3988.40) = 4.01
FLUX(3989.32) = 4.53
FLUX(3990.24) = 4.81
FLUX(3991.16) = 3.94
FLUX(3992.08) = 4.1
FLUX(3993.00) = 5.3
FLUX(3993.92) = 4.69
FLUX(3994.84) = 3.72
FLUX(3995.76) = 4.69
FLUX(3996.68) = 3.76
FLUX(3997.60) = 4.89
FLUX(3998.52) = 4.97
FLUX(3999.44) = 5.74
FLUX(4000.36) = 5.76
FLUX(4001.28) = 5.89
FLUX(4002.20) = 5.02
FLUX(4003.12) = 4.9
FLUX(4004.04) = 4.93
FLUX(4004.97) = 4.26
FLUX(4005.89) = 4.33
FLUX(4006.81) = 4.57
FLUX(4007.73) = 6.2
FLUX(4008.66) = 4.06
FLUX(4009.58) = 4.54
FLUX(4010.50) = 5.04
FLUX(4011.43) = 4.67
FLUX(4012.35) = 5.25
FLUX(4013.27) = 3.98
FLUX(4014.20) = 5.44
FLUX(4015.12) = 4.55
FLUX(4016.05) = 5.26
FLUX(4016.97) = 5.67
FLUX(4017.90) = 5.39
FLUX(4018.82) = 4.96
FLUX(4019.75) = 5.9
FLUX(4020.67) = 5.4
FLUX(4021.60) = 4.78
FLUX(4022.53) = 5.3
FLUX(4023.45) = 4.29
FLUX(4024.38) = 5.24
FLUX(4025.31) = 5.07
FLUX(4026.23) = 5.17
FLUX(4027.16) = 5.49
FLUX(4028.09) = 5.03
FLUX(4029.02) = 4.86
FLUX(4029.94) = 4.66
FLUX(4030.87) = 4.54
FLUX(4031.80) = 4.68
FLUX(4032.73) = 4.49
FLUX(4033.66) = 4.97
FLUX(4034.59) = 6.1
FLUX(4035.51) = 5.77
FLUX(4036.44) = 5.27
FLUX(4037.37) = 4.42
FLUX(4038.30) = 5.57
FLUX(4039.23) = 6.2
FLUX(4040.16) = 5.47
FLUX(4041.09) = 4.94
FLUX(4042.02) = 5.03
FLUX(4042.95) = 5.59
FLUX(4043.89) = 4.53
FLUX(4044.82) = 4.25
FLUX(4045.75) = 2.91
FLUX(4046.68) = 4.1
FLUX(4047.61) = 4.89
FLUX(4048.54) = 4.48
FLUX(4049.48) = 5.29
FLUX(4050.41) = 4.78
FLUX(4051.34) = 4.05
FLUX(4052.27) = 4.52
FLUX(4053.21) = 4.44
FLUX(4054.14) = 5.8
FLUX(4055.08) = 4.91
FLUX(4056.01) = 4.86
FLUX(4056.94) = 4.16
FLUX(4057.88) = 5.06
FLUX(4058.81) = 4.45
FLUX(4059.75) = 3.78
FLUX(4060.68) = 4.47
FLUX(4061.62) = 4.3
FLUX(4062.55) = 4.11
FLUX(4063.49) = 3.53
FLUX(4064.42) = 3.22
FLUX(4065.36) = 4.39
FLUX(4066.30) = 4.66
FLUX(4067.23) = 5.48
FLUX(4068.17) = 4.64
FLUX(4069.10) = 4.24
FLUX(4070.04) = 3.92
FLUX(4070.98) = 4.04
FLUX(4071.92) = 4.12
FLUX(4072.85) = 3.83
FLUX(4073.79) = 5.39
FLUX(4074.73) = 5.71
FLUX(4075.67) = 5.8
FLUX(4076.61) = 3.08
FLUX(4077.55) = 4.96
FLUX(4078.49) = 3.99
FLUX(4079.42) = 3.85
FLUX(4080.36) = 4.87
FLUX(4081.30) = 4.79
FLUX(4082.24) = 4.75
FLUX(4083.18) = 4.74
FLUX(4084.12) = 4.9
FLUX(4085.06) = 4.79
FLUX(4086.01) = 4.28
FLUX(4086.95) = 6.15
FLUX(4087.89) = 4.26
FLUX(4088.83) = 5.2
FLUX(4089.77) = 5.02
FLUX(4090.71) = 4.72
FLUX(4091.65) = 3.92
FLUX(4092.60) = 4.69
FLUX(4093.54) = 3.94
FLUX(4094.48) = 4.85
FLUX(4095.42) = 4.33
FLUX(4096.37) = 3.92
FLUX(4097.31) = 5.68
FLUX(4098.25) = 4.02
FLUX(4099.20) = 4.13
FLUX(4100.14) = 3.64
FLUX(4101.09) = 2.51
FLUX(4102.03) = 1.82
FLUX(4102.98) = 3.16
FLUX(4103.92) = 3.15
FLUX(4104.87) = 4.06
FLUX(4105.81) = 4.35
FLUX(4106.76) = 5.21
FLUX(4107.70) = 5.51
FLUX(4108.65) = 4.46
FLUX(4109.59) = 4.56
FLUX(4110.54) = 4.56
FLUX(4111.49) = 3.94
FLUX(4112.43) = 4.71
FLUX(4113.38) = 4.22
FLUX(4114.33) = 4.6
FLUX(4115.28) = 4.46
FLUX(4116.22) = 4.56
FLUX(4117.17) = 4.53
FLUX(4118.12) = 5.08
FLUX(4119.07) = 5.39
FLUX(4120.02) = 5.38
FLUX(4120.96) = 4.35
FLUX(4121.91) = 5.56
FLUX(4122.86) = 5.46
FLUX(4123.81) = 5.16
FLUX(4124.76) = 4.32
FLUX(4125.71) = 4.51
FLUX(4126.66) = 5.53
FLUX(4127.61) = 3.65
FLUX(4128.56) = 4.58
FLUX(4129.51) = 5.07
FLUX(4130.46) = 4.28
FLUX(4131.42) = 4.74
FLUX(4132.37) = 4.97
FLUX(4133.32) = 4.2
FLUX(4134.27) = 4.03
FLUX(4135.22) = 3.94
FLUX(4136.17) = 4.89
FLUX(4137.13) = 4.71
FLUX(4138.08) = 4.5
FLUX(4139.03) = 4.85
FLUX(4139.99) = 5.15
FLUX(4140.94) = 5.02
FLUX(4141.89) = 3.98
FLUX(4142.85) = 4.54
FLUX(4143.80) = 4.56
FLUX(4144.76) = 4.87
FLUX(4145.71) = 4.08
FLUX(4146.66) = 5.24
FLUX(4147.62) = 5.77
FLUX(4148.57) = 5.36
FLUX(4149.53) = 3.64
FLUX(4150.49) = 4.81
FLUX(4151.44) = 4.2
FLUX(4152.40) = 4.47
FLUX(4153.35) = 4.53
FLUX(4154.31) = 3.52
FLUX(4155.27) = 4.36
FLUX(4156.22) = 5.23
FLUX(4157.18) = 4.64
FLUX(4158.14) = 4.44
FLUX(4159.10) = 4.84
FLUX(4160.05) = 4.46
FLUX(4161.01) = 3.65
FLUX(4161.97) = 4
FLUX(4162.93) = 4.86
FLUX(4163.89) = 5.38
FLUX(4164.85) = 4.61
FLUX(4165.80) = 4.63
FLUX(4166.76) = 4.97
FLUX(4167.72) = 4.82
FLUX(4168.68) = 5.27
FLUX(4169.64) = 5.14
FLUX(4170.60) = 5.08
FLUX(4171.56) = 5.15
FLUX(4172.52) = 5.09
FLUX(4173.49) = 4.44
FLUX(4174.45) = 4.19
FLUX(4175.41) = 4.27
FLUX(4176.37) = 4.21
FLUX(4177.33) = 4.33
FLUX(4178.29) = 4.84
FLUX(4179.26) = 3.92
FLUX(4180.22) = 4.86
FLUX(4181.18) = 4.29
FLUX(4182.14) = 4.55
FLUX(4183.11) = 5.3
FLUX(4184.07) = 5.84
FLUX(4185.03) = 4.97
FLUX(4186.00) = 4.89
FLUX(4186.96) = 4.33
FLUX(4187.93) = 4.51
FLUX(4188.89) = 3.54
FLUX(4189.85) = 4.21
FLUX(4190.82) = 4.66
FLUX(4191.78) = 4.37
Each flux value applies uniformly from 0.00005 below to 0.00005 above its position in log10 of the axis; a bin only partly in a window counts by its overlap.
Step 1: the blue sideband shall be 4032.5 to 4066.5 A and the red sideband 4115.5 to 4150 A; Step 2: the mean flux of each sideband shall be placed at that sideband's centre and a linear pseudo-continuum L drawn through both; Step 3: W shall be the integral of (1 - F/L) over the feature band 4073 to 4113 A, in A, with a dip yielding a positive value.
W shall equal 2.4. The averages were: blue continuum 4.7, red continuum 4.73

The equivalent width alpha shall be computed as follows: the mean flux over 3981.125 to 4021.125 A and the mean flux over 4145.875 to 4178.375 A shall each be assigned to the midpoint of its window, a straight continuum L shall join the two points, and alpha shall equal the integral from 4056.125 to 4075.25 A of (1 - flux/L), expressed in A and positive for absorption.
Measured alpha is 1.5 A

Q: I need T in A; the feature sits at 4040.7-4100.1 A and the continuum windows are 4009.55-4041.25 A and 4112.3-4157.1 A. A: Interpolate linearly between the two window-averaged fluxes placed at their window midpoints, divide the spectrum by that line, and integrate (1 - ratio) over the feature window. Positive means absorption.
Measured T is 4.6 A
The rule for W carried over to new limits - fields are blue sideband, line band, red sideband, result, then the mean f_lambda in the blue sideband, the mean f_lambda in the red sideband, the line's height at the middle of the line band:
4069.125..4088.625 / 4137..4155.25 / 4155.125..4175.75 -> 0.3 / 4.61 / 4.71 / 4.69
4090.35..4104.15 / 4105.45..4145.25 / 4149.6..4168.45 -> -4.8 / 3.9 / 4.54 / 4.19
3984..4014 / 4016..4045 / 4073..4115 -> -3.1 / 4.75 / 4.43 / 4.64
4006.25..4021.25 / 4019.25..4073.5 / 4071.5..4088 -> 1.6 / 5.05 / 4.69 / 4.87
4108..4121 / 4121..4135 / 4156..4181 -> -0.1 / 4.65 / 4.66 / 4.65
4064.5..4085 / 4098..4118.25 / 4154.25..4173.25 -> 2.1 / 4.56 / 4.73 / 4.62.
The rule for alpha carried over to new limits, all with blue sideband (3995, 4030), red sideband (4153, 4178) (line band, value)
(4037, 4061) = 0.8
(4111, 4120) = 0.2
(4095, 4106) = 2.5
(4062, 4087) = 1.8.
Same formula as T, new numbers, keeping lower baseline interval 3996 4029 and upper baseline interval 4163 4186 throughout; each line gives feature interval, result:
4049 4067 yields 1.7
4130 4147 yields 0.9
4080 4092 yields 0.3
